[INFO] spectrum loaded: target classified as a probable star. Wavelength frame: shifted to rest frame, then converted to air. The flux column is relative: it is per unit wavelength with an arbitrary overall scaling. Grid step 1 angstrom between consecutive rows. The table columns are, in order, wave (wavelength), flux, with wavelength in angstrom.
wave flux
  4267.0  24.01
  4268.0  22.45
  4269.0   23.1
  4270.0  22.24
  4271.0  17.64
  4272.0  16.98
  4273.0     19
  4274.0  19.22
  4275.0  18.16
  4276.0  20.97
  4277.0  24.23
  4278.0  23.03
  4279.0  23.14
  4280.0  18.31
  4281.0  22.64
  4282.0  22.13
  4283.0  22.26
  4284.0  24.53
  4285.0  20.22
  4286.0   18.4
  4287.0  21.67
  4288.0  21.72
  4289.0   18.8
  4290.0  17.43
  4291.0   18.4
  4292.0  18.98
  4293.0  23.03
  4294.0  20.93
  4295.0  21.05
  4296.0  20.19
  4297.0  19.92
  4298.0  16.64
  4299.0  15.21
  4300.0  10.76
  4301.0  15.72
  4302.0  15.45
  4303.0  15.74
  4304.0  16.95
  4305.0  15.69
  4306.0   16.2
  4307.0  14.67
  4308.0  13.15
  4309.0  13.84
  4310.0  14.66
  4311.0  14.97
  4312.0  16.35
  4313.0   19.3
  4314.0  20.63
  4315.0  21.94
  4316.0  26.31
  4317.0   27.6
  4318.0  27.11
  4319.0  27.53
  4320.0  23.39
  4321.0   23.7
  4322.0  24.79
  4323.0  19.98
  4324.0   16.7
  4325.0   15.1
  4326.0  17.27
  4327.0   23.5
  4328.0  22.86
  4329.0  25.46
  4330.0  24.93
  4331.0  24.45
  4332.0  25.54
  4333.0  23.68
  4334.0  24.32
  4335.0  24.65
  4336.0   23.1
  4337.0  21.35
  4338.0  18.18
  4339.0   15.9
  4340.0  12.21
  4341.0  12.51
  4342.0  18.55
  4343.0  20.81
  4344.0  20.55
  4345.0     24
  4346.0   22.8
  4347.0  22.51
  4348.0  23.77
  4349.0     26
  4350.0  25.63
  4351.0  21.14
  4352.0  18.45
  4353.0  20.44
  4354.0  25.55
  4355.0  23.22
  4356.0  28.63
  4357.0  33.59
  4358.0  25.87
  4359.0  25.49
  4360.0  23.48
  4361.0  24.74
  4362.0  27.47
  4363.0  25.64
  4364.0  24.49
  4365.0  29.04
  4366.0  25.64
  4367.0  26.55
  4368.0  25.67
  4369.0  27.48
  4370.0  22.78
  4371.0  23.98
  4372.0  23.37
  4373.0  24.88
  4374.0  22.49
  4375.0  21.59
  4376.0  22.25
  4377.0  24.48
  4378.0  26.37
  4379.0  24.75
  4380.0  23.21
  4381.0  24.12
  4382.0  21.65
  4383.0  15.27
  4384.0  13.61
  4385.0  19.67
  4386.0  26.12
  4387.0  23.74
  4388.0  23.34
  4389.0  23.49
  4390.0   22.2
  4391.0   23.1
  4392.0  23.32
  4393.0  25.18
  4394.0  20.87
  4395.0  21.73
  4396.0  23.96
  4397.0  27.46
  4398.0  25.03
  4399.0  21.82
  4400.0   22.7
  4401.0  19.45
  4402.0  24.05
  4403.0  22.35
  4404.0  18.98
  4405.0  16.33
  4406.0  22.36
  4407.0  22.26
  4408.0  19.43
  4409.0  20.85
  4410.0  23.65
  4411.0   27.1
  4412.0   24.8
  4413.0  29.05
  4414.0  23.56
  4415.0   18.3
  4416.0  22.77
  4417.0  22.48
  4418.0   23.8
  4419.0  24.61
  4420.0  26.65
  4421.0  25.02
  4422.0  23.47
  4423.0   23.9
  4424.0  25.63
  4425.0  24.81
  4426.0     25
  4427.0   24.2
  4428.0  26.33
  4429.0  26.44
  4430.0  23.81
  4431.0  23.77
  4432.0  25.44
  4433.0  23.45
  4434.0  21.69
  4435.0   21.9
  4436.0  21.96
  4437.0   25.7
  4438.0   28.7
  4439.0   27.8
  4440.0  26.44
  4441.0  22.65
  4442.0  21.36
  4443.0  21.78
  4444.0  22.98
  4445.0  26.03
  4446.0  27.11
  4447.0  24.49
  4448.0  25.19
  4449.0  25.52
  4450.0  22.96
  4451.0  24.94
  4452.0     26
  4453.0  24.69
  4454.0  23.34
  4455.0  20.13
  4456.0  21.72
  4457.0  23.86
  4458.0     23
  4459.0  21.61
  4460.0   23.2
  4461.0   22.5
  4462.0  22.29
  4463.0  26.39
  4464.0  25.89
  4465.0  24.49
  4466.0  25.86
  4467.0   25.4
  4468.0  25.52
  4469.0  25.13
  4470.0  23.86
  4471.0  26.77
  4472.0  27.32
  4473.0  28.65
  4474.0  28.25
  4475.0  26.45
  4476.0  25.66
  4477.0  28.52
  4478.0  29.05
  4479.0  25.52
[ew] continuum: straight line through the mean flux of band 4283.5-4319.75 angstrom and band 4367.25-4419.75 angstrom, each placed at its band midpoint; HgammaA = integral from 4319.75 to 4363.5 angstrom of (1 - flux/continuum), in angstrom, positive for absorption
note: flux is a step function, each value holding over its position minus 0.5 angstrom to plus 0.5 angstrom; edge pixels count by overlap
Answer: -3.9 angstrom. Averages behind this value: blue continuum 19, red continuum 22.9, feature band 22.5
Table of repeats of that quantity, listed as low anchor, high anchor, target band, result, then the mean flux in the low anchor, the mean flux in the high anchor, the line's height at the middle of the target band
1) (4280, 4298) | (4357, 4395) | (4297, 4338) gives 3.2 angstrom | 20.5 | 23.8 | 21.6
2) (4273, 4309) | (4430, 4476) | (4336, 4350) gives 0.3 angstrom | 18.9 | 24.5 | 20.7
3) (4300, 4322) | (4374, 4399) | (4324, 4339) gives -1.5 angstrom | 19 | 22.7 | 20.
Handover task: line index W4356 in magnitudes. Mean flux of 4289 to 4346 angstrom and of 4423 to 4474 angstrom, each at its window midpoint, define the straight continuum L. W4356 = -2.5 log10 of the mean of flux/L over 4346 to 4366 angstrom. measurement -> -0.180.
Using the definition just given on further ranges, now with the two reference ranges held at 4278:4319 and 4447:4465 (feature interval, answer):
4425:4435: -0.06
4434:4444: -0.04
